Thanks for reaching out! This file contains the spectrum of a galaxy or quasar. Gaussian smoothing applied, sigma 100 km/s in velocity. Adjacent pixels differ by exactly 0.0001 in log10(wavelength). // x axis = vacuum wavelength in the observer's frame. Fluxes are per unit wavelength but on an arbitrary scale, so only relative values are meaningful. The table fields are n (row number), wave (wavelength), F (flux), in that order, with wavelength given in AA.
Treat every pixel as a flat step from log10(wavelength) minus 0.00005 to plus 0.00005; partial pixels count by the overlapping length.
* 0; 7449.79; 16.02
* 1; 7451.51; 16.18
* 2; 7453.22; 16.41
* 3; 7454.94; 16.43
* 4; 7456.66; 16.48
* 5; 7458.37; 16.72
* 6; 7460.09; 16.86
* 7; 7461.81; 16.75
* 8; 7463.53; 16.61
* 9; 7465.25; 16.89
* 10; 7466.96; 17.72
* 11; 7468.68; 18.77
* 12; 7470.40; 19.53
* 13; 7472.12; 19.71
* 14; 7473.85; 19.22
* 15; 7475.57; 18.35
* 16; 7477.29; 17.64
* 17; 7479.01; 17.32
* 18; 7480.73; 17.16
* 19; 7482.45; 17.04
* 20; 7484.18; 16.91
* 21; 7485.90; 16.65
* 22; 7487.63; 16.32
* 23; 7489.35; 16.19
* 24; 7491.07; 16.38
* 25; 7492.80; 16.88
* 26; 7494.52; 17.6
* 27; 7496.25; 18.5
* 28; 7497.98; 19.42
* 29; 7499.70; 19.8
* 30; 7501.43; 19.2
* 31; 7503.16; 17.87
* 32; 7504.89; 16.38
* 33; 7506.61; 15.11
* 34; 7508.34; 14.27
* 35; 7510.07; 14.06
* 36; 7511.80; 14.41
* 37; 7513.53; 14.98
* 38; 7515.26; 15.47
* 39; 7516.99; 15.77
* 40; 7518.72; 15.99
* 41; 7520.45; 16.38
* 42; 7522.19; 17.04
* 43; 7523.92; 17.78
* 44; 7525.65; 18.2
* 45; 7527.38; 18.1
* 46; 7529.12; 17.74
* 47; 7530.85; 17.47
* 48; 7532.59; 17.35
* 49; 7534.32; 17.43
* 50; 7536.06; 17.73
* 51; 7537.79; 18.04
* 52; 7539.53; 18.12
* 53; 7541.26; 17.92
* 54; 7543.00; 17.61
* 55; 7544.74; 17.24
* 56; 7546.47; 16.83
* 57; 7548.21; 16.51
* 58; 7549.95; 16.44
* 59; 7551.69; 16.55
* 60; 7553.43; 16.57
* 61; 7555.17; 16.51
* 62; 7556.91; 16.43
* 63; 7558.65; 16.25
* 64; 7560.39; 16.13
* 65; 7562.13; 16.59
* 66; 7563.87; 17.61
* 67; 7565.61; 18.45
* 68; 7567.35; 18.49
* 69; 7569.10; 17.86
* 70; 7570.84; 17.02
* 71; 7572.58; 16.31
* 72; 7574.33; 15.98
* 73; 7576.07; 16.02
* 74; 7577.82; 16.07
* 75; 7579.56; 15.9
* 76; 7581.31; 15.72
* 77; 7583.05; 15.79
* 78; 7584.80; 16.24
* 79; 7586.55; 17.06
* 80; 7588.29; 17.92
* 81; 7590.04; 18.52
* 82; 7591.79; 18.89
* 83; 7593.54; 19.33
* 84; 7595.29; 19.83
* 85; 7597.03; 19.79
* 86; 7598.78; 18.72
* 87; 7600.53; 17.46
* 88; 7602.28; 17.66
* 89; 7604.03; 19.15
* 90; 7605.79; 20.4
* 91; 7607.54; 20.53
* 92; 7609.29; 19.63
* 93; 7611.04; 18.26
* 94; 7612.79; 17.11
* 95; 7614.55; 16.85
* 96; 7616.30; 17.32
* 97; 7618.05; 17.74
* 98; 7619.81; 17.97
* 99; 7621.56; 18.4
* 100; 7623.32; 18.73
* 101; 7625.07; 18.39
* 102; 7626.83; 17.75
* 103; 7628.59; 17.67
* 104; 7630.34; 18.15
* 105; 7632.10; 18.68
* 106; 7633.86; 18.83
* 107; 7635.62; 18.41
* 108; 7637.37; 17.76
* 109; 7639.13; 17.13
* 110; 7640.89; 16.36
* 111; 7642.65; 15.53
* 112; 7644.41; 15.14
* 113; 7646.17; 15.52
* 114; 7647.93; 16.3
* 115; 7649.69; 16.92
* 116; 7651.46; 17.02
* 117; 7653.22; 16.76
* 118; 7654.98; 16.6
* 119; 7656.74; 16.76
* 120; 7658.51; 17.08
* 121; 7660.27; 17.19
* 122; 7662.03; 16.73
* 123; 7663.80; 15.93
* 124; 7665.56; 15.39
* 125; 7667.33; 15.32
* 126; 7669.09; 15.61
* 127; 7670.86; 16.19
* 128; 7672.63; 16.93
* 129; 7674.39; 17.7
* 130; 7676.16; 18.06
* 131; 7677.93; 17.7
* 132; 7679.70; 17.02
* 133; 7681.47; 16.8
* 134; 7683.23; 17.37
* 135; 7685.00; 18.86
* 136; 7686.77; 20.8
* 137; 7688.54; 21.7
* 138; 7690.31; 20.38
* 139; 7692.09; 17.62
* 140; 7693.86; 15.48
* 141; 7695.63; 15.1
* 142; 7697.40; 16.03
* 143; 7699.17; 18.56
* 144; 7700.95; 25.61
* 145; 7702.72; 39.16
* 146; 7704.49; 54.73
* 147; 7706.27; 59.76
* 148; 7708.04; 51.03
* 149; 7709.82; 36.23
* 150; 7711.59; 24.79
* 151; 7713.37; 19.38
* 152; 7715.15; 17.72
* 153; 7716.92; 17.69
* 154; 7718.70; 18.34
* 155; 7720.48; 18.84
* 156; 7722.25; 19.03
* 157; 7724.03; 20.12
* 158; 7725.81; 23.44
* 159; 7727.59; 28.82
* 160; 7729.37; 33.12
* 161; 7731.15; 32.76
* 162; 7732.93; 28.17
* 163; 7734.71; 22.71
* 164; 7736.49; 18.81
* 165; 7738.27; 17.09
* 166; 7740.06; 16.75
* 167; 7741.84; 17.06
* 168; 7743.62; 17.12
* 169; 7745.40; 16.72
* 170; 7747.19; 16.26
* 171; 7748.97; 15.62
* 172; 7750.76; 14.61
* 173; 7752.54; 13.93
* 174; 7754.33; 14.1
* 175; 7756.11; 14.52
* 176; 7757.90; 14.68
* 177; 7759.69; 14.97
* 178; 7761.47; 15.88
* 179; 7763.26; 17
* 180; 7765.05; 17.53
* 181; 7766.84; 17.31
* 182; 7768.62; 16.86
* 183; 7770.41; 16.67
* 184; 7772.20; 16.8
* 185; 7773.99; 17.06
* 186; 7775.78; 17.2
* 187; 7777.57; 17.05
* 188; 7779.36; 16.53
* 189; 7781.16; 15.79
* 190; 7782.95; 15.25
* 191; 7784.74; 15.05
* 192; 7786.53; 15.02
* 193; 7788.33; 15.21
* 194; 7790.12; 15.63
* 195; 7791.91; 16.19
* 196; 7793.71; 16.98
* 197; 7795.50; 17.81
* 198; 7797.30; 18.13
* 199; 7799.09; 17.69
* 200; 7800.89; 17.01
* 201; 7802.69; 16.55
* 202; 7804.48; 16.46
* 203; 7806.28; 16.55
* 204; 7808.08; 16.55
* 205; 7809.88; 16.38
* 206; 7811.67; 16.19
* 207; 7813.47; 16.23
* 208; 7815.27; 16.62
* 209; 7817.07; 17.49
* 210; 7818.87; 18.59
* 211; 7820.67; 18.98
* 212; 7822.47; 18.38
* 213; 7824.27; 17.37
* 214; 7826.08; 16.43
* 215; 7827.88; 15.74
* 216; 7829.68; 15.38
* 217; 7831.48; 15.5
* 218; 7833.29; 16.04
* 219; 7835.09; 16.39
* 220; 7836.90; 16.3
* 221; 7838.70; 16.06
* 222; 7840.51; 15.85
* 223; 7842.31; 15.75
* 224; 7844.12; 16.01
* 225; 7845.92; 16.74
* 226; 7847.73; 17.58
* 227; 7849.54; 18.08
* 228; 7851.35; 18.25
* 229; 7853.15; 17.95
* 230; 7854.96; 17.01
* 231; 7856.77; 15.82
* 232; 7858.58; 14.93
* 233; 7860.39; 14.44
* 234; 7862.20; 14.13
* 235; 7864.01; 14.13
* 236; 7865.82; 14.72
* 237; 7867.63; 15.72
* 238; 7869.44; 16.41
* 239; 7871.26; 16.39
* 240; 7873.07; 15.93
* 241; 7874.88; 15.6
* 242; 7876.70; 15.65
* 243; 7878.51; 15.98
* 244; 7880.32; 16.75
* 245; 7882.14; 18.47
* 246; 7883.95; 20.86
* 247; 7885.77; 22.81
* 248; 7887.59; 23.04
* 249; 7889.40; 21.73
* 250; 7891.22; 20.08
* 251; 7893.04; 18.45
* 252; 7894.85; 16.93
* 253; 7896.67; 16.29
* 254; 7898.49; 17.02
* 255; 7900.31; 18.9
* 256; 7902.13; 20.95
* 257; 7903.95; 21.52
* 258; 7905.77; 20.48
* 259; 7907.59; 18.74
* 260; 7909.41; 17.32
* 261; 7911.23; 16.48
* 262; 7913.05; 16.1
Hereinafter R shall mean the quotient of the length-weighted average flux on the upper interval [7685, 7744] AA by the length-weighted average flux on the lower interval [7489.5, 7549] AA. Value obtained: 1.46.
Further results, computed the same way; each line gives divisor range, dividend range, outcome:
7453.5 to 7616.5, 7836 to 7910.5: 1.01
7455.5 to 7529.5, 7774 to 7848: 0.97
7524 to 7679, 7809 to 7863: 0.95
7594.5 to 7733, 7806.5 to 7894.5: 0.83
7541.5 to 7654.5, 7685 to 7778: 1.24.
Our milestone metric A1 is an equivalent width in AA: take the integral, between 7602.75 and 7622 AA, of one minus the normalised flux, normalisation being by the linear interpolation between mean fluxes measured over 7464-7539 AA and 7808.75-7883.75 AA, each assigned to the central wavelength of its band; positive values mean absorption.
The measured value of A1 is -1.7 AA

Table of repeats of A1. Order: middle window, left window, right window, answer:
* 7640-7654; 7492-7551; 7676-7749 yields 3.3 AA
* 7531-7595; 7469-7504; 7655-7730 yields 7.9 AA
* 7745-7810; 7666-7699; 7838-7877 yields 1.9 AA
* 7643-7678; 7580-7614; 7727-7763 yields 4.0 AA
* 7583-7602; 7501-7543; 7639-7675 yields -1.9 AA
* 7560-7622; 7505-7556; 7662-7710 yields 4.6 AA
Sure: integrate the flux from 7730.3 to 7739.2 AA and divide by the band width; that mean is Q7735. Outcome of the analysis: 23.8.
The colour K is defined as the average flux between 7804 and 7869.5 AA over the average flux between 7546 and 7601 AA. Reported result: 1.0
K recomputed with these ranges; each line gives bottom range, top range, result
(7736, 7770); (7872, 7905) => 1.16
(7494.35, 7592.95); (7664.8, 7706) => 1.23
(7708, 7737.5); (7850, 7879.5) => 0.65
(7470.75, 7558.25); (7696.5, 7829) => 1.17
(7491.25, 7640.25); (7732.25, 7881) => 0.95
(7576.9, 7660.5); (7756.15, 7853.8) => 0.94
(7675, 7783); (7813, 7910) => 0.82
